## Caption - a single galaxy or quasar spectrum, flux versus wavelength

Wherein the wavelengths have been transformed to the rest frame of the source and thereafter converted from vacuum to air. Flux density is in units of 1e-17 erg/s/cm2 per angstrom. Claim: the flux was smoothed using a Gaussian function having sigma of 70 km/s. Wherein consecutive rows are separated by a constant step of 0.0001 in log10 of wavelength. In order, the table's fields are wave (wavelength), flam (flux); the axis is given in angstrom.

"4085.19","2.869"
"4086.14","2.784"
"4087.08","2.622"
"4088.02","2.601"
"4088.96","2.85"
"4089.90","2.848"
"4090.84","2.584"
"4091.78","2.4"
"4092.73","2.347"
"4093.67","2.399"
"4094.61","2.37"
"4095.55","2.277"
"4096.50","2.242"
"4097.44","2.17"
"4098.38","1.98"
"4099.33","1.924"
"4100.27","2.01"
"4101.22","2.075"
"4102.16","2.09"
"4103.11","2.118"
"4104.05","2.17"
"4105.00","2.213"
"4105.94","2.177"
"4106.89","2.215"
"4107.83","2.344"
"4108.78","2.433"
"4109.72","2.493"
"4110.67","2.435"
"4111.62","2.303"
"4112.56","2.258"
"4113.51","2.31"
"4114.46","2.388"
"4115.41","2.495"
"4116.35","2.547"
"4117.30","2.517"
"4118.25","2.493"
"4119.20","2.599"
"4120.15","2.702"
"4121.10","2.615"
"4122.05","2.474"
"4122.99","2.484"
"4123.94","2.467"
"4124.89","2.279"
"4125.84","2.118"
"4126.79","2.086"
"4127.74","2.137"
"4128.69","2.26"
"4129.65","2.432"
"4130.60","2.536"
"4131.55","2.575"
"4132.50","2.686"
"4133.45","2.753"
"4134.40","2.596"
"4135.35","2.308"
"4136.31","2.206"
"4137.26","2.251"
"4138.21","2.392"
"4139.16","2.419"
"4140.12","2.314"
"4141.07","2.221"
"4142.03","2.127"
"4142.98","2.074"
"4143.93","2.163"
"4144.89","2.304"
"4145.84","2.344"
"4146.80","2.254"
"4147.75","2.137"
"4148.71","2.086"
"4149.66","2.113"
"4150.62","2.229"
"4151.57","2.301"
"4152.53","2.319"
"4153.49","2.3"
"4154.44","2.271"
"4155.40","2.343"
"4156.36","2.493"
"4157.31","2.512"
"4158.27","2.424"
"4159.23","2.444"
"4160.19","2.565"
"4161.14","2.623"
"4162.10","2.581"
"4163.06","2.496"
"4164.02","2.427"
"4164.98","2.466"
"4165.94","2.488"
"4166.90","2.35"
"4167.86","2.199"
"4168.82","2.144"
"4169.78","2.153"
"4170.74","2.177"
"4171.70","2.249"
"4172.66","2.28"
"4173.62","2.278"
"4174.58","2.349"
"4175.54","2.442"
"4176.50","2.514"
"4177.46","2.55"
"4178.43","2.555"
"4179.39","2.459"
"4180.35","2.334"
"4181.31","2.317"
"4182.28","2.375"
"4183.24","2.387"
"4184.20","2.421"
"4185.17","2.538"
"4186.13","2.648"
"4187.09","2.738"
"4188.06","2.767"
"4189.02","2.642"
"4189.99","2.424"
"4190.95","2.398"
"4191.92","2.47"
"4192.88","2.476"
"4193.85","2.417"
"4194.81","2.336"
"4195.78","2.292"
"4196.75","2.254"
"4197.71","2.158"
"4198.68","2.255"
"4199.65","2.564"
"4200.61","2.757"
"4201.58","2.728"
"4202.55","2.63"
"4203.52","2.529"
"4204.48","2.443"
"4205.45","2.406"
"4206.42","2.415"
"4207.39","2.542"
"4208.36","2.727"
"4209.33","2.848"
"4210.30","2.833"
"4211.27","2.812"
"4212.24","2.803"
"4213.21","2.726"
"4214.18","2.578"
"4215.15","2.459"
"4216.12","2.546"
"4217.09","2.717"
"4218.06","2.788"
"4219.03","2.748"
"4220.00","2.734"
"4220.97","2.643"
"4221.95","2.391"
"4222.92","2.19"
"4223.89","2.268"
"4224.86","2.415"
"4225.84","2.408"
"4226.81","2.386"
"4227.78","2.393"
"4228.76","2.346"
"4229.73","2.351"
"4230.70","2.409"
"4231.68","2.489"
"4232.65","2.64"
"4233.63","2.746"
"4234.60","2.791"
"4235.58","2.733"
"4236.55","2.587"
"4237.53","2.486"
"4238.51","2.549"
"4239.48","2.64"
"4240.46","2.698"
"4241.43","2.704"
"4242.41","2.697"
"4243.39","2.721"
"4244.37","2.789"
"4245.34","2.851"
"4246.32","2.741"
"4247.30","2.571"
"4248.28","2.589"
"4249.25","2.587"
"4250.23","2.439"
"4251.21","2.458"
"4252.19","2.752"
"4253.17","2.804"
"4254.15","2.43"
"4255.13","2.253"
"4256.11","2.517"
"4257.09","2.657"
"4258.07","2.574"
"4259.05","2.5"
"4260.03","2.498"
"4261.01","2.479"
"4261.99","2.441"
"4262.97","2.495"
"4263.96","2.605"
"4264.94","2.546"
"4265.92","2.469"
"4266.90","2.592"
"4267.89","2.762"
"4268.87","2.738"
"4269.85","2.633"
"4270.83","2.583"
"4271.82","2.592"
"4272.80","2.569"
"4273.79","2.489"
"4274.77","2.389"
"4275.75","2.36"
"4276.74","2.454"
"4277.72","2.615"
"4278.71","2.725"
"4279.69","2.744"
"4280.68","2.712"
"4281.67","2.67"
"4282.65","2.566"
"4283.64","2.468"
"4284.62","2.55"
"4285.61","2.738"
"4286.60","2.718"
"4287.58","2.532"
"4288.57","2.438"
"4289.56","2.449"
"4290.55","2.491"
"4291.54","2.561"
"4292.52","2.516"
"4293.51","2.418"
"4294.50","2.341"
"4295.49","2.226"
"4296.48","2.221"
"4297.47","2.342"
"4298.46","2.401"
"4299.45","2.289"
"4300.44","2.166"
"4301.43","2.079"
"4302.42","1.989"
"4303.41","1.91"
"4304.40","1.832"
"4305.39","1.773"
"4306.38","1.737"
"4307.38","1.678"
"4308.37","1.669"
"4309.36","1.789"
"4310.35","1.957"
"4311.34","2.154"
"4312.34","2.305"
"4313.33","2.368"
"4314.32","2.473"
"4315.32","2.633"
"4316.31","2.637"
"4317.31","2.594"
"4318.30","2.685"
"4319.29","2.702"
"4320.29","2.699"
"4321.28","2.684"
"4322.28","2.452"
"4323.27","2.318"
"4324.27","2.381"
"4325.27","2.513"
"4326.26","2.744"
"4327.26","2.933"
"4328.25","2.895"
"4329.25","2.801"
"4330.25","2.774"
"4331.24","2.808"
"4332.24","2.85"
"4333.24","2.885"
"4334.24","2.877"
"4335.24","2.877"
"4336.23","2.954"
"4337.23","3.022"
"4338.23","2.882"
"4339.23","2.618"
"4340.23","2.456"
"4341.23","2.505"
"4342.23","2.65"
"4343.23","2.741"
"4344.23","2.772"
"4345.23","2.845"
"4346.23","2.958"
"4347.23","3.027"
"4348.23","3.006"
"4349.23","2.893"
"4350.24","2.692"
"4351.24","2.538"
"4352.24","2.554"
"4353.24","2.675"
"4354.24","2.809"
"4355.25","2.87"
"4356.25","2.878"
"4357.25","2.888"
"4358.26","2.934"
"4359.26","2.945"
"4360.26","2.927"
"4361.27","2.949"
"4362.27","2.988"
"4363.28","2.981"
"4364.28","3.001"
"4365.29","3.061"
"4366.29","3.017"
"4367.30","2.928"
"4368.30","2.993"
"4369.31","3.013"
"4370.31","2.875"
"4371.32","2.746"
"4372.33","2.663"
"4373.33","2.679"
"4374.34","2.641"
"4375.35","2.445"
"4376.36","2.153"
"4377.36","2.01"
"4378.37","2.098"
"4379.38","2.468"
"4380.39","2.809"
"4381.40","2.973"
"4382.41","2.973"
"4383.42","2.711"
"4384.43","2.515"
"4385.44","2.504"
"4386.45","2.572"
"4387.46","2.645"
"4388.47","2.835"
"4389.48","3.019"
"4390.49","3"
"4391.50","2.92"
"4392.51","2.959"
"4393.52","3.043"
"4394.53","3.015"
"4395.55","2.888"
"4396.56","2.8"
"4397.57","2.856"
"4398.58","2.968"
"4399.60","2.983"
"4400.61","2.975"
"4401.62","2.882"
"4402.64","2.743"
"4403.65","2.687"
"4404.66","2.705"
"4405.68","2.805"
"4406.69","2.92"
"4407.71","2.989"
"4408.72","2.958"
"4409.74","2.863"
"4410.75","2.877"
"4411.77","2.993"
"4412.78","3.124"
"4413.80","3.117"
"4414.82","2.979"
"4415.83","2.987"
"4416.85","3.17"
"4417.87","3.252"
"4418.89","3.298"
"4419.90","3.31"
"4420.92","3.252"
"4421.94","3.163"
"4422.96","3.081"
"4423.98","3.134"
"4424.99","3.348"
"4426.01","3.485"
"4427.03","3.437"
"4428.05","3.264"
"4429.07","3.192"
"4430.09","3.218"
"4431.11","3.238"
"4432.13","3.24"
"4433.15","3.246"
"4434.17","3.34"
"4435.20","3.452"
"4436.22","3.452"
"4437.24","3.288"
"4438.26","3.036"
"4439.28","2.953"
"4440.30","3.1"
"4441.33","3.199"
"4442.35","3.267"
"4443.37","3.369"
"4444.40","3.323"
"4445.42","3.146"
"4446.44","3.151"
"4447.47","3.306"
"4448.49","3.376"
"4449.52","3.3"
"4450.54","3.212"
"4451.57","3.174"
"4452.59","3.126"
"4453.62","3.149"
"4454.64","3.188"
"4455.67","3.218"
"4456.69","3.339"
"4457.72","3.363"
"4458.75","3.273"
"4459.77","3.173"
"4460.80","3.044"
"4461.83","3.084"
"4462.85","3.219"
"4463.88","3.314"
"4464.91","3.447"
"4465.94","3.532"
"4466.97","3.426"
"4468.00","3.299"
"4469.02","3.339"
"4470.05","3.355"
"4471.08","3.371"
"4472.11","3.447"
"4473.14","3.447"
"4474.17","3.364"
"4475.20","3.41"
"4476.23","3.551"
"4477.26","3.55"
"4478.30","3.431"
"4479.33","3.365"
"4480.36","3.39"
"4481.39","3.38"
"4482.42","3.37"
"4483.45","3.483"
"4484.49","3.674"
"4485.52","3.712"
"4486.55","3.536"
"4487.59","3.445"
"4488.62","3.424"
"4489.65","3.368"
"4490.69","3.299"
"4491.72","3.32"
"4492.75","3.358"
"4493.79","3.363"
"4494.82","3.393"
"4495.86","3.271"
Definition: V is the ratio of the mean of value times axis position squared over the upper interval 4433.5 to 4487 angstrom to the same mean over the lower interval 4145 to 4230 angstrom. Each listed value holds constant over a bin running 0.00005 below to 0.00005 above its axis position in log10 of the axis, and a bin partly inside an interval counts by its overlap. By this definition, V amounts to 1.5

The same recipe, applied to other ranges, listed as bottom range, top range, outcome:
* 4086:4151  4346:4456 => 1.45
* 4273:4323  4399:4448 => 1.40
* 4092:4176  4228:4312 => 1.12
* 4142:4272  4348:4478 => 1.34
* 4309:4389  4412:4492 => 1.28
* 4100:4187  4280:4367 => 1.19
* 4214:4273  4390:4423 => 1.25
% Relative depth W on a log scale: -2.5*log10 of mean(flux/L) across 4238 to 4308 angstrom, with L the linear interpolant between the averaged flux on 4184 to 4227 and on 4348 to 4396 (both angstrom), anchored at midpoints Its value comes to 0.067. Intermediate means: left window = 2.54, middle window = 2.48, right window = 2.78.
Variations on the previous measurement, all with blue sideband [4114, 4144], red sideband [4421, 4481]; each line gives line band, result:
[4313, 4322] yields 0.12 mag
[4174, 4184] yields 0.05 mag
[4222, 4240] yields 0.08 mag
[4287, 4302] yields 0.20 mag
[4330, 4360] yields 0.07 mag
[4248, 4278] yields 0.09 mag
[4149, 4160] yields 0.06 mag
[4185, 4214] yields 0.02 mag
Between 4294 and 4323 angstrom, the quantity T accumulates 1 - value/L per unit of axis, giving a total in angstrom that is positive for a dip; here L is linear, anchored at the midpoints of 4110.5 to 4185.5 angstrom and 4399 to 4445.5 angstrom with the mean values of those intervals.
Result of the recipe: 6.0 angstrom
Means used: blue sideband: 2.37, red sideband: 3.13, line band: 2.24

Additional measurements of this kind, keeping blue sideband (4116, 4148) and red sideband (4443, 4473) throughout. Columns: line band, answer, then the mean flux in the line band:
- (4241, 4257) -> 0.49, 2.62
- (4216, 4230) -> 0.75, 2.49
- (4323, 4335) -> 0.74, 2.74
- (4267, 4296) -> 2.47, 2.55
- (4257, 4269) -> 0.80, 2.56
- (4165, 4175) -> 0.84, 2.28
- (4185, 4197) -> 0.22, 2.5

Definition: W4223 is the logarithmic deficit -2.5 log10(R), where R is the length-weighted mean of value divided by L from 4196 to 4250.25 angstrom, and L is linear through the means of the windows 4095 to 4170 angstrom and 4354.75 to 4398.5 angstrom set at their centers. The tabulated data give -0.03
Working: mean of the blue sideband 2.33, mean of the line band 2.58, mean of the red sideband 2.8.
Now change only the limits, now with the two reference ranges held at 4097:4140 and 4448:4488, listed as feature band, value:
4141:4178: 0.06 mag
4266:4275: 0.08 mag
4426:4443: 0.00 mag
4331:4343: 0.07 mag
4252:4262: 0.09 mag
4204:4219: -0.01 mag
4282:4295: 0.13 mag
